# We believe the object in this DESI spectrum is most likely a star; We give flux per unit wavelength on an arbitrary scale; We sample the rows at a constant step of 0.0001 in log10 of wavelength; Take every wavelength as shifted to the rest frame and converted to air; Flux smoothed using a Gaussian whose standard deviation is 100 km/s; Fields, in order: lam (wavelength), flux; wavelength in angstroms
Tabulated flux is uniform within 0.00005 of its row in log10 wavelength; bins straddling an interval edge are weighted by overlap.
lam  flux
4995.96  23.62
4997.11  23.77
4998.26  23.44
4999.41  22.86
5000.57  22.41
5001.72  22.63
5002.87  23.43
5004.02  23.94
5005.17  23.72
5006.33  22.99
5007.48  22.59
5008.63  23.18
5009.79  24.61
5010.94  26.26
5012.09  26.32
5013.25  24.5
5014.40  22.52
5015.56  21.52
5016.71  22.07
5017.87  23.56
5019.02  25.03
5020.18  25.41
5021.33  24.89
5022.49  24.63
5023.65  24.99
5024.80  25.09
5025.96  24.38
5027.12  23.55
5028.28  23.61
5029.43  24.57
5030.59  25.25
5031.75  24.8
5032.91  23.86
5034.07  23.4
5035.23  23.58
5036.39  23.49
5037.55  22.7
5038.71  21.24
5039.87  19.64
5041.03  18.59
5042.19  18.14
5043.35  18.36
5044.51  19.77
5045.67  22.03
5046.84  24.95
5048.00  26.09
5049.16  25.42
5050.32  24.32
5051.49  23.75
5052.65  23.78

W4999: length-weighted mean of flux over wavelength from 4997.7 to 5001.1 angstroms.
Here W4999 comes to 22.9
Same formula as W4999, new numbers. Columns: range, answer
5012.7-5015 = 23.5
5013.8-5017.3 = 22.1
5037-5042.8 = 20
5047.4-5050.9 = 25.3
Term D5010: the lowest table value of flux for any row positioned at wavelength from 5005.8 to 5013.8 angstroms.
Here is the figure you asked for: 22.59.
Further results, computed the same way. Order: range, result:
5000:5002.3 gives 22.41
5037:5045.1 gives 18.14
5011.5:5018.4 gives 21.52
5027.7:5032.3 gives 23.61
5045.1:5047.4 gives 22.03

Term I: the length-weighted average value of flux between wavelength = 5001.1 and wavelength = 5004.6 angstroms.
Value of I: 23.4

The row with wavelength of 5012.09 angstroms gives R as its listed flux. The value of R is 26.32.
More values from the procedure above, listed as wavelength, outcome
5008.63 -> 23.18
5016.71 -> 22.07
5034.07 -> 23.4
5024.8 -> 25.09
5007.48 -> 22.59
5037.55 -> 22.7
